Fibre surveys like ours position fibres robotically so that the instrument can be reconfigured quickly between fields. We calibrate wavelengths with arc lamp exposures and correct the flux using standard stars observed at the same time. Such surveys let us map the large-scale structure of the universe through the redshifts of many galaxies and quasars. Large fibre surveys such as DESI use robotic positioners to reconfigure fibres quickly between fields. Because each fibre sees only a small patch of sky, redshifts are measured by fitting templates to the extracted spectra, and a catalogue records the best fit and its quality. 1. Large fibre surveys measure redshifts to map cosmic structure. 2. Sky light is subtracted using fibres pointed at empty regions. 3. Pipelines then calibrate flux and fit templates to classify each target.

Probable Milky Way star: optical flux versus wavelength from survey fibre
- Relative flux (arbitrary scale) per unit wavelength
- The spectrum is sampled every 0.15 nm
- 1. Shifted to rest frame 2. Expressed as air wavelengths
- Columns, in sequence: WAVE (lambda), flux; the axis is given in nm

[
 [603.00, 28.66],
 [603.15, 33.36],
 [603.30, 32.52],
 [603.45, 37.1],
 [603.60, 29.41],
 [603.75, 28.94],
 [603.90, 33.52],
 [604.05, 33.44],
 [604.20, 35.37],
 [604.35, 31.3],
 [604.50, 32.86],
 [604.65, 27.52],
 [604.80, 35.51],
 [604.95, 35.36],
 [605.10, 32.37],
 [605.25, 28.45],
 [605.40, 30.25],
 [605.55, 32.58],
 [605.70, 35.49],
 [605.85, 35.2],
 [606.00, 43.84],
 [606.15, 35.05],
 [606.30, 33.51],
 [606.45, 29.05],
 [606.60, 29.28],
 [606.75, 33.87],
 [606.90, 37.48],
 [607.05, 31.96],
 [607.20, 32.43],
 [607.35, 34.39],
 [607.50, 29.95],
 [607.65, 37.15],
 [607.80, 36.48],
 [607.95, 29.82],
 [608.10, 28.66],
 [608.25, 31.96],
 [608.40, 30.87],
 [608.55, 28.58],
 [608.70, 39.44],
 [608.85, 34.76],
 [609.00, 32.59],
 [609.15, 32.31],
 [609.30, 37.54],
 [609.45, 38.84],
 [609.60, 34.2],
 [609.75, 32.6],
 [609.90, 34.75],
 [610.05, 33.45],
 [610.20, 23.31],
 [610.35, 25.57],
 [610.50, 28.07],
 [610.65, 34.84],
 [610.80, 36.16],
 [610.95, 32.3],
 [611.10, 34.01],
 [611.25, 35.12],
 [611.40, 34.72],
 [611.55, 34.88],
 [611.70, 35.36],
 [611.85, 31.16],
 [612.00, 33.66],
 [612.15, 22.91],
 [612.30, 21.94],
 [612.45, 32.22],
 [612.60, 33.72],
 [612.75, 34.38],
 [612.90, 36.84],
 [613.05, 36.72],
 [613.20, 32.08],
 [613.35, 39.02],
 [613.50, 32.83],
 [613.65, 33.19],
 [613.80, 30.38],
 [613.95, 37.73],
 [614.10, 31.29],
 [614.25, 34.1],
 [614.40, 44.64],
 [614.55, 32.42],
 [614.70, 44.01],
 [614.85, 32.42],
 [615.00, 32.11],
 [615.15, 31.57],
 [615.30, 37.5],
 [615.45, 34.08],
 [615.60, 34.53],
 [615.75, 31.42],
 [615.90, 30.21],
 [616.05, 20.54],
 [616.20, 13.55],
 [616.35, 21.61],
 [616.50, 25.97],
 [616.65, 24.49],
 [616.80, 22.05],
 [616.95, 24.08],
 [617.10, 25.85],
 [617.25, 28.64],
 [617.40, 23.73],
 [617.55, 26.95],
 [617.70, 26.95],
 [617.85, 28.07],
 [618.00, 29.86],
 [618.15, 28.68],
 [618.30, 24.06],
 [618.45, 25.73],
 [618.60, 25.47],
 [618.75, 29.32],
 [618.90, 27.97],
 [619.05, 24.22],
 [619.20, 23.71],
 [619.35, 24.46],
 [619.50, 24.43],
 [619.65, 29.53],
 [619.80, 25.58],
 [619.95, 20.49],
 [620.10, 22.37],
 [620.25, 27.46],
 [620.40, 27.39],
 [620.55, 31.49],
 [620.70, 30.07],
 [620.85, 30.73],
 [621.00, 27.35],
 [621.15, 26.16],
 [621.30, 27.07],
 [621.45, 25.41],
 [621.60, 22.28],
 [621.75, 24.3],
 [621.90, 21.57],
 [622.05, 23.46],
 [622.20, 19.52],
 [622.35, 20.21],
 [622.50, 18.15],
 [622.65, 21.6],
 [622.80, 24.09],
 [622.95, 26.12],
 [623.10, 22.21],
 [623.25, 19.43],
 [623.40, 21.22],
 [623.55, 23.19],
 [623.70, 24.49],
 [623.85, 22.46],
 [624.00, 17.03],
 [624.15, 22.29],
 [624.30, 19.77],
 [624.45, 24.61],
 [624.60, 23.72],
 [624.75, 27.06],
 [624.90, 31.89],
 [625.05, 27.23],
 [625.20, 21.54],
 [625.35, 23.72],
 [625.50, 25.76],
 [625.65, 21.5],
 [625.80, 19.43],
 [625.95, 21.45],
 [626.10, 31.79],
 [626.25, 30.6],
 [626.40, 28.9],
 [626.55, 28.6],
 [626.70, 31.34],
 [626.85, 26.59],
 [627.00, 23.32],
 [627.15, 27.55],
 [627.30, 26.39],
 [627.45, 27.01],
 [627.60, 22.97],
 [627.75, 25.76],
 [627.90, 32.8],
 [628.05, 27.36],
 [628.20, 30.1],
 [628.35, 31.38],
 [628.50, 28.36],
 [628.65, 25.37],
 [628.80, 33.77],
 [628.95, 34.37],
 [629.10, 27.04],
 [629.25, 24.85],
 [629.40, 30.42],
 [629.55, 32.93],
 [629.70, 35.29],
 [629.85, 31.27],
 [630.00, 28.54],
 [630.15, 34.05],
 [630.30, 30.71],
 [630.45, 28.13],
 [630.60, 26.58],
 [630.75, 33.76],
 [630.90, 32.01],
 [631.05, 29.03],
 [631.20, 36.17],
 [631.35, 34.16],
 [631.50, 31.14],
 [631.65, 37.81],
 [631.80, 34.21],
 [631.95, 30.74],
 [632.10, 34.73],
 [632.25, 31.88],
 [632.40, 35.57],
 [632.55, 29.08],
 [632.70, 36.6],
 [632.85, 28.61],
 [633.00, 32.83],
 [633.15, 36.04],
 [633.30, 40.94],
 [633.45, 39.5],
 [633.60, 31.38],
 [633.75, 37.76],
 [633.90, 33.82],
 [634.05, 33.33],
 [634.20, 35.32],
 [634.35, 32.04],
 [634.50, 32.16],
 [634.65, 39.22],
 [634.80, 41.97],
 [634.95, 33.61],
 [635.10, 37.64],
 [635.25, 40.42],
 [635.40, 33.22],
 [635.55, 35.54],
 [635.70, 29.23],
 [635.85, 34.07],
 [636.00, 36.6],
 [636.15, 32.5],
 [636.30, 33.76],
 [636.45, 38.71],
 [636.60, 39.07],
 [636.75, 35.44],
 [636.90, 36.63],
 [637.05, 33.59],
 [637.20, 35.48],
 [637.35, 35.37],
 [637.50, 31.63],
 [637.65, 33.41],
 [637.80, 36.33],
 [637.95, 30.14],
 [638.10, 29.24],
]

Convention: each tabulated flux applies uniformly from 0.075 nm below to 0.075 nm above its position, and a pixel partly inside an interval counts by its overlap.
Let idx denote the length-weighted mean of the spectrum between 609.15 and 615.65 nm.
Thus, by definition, 33.5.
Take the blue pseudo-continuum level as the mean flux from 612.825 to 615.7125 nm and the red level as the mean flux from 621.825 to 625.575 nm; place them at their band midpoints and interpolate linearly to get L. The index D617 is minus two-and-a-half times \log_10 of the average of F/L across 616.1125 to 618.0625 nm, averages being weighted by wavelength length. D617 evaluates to 0.259 mag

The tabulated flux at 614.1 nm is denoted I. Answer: 31.29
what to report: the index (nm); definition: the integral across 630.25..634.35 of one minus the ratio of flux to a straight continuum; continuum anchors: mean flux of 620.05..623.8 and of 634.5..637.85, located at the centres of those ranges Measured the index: -0.11 nm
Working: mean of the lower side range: 24.3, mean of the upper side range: 35.5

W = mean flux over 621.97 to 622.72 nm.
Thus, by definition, 20.6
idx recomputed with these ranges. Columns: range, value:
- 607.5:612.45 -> 32.4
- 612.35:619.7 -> 29.8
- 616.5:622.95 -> 25.4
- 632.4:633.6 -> 34.6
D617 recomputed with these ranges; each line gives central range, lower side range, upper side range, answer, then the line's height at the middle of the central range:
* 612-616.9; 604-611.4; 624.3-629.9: -0.01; 31.2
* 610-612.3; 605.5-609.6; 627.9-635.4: 0.08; 33.7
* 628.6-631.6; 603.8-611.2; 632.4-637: 0.12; 34.9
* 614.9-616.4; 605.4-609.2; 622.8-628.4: 0.03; 29.7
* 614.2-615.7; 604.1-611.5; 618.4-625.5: -0.24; 28.7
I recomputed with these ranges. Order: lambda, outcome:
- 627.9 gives 32.8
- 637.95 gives 30.14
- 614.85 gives 32.42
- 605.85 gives 35.2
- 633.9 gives 33.82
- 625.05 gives 27.23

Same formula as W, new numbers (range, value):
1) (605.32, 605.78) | 32.8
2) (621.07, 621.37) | 26.6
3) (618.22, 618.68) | 25.2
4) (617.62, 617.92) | 27.5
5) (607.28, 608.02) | 33.6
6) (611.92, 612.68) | 28.9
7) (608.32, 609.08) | 33.2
